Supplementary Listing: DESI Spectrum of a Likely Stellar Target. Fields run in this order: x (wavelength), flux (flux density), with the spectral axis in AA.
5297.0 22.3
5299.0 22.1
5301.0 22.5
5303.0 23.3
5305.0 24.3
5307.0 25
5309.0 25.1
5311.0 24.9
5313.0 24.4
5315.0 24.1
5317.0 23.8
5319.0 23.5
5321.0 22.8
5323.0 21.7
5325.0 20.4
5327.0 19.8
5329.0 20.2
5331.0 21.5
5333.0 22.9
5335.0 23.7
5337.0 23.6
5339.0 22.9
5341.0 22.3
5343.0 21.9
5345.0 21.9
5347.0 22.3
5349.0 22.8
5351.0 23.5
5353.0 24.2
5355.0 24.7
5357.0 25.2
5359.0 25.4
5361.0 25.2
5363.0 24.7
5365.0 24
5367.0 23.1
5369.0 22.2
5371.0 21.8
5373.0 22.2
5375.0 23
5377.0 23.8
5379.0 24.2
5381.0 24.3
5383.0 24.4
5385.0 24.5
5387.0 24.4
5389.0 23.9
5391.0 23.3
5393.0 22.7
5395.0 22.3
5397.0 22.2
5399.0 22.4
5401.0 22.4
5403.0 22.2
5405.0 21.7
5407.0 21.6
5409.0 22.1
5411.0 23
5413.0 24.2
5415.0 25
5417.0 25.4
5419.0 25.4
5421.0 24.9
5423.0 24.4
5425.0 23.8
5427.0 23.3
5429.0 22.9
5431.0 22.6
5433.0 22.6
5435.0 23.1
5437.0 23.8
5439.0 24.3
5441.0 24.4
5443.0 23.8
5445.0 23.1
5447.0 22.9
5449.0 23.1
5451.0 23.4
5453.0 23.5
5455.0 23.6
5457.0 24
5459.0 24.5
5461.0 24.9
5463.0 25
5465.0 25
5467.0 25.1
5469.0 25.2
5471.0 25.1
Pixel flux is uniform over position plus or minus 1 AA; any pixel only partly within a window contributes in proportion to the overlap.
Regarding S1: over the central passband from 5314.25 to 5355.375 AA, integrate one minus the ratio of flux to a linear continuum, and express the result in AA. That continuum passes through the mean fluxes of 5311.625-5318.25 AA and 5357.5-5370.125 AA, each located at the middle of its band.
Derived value 2.7 AA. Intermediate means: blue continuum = 24.1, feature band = 22.6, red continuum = 24.1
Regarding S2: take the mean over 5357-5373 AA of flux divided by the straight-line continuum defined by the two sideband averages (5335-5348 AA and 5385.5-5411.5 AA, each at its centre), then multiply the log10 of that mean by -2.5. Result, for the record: -0.05 mag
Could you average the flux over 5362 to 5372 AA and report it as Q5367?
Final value 23.2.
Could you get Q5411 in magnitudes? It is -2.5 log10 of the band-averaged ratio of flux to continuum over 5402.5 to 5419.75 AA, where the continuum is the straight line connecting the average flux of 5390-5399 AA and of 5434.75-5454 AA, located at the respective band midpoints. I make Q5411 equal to -0.02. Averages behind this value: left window 22.6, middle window 23.4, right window 23.6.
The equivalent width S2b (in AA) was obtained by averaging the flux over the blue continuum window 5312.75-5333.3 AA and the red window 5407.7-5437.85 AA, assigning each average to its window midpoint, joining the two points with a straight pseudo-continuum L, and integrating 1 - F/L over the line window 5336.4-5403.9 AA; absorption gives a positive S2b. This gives -1.3 AA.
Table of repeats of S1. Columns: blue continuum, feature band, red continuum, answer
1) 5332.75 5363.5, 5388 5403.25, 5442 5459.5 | 0.5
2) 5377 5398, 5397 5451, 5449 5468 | 1.3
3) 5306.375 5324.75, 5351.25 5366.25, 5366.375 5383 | -0.9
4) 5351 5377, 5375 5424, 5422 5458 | 0.3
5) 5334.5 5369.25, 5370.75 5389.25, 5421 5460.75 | -0.1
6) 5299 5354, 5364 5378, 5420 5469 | 0.2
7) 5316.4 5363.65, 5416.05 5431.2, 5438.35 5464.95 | -0.3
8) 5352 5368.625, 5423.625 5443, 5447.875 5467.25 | 0.6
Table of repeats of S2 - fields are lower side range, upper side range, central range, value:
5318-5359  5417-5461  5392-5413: 0.048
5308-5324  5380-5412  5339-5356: 0.024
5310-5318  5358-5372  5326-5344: 0.094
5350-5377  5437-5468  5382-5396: 0.010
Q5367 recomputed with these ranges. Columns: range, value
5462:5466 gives 25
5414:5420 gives 25.3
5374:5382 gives 23.8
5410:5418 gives 24.4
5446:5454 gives 23.2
